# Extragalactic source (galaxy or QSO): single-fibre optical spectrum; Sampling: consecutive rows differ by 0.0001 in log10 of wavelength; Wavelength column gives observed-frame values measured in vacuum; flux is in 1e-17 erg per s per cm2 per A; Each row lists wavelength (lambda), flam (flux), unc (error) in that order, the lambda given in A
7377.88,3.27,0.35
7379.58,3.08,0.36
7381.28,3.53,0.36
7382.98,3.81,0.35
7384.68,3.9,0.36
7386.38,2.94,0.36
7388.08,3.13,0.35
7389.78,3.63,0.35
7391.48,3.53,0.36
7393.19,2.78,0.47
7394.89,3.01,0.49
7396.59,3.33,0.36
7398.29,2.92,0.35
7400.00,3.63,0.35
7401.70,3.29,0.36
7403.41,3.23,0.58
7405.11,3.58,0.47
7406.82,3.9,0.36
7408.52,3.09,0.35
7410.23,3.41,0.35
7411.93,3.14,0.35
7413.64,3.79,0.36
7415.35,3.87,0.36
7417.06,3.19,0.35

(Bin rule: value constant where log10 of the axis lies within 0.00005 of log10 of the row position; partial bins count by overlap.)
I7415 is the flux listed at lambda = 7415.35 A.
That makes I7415 3.87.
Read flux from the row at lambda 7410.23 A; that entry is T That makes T 3.41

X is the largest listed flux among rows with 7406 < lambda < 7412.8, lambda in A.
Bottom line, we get 3.9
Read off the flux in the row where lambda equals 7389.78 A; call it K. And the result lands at 3.63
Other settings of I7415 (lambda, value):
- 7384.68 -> 3.9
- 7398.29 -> 2.92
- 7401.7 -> 3.29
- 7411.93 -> 3.14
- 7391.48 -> 3.53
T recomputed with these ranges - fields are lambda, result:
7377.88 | 3.27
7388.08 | 3.13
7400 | 3.63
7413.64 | 3.79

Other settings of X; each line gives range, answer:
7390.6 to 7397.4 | 3.53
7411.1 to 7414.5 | 3.79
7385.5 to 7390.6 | 3.63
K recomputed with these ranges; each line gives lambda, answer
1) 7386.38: 2.94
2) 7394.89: 3.01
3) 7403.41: 3.23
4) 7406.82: 3.9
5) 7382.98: 3.81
